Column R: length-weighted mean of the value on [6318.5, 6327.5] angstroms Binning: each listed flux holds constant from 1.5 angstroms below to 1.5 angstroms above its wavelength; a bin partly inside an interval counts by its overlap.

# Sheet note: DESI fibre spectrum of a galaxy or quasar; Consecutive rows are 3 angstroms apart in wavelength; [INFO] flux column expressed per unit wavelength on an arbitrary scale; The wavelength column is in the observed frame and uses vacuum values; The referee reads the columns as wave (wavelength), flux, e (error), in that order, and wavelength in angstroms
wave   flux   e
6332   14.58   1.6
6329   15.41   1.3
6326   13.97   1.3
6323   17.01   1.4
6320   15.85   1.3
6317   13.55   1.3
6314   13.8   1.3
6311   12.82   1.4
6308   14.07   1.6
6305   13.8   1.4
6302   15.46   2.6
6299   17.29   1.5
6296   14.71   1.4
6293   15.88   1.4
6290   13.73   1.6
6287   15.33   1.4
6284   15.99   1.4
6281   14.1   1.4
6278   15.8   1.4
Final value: 15.6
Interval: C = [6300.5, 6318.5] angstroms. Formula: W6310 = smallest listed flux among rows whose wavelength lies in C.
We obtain 12.82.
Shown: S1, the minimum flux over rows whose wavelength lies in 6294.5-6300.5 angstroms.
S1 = 14.71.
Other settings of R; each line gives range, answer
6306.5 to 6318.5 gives 13.6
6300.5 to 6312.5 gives 14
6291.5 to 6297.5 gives 15.3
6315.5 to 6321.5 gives 14.7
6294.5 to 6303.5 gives 15.8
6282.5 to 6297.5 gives 15.1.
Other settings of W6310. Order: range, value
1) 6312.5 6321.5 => 13.55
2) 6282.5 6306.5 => 13.73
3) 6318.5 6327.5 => 13.97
